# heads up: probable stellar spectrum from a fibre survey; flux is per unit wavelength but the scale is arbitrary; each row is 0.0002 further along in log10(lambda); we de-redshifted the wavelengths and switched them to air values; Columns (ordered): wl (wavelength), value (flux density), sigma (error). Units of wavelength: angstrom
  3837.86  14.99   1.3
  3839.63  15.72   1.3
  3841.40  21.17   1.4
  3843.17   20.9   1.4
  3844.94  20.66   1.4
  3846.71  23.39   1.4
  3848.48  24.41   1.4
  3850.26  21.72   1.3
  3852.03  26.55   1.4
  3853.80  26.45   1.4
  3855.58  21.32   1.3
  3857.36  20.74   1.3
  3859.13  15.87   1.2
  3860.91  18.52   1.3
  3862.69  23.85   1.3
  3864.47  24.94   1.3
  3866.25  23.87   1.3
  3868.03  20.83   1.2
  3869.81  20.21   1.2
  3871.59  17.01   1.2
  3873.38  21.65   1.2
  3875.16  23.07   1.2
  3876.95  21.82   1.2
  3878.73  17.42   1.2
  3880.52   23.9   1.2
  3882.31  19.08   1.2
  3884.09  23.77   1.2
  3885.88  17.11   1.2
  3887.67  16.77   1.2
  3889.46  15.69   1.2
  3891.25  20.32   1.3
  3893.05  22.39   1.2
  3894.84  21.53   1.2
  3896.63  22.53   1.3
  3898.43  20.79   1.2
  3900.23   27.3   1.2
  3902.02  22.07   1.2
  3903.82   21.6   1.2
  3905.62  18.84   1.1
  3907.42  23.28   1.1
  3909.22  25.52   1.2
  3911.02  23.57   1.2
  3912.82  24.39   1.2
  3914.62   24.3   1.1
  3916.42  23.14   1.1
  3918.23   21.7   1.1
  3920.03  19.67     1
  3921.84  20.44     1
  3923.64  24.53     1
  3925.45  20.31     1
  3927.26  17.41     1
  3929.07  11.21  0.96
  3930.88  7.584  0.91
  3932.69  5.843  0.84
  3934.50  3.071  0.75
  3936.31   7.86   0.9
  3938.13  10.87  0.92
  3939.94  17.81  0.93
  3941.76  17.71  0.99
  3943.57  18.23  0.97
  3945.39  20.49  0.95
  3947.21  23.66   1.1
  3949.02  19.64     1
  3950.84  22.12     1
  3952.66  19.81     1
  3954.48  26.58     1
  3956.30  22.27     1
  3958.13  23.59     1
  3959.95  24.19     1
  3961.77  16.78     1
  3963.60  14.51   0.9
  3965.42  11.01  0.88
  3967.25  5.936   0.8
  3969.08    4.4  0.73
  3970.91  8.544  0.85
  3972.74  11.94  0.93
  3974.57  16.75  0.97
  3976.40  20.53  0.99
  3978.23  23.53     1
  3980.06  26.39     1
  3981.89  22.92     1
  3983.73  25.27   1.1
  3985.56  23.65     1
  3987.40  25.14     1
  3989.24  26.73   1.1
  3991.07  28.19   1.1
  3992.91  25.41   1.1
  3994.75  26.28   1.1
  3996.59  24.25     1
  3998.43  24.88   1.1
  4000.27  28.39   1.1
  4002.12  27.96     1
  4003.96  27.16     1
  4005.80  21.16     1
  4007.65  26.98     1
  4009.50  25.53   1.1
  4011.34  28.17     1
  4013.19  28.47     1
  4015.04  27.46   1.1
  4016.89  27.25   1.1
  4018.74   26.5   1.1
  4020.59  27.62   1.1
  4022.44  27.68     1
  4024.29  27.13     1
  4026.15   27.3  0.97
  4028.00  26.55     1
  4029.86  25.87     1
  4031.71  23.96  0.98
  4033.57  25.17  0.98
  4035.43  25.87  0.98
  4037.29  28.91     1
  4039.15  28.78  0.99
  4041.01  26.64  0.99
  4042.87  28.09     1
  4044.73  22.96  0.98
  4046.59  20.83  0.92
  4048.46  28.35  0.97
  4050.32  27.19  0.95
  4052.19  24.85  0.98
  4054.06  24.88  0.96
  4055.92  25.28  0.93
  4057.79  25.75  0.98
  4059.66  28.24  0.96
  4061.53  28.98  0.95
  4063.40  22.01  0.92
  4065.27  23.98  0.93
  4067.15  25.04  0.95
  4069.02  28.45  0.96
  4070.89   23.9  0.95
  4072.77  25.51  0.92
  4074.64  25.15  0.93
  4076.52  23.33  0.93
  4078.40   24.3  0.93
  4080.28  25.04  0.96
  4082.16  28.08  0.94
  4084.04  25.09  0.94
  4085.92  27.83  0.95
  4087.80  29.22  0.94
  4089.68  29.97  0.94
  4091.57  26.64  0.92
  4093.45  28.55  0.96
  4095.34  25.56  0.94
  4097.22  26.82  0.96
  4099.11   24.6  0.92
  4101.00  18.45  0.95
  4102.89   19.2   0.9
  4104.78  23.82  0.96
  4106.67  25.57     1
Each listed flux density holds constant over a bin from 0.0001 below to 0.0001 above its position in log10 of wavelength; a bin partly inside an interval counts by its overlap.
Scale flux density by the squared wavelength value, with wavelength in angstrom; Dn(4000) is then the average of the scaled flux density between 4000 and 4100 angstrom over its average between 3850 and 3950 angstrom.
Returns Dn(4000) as 1.4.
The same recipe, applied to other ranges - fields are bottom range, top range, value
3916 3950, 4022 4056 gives 1.69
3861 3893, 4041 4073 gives 1.36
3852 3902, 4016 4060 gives 1.35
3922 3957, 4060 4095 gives 1.68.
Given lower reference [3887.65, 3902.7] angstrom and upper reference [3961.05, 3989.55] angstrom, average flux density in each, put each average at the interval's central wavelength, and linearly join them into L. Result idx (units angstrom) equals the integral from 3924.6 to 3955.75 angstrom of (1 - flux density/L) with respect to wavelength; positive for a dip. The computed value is 5.1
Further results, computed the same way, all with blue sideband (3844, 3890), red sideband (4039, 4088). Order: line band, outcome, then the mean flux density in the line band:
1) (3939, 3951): 1.69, 19.8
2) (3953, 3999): 6.61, 20.4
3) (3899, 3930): 0.83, 21.7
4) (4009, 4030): -2.10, 27.2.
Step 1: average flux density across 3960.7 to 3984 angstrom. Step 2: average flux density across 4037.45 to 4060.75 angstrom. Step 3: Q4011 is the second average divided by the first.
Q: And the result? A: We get 1.65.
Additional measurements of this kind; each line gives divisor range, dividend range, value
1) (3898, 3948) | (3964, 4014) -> 1.18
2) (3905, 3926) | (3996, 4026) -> 1.18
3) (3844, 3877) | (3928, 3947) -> 0.57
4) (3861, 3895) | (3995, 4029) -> 1.29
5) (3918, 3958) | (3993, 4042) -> 1.54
